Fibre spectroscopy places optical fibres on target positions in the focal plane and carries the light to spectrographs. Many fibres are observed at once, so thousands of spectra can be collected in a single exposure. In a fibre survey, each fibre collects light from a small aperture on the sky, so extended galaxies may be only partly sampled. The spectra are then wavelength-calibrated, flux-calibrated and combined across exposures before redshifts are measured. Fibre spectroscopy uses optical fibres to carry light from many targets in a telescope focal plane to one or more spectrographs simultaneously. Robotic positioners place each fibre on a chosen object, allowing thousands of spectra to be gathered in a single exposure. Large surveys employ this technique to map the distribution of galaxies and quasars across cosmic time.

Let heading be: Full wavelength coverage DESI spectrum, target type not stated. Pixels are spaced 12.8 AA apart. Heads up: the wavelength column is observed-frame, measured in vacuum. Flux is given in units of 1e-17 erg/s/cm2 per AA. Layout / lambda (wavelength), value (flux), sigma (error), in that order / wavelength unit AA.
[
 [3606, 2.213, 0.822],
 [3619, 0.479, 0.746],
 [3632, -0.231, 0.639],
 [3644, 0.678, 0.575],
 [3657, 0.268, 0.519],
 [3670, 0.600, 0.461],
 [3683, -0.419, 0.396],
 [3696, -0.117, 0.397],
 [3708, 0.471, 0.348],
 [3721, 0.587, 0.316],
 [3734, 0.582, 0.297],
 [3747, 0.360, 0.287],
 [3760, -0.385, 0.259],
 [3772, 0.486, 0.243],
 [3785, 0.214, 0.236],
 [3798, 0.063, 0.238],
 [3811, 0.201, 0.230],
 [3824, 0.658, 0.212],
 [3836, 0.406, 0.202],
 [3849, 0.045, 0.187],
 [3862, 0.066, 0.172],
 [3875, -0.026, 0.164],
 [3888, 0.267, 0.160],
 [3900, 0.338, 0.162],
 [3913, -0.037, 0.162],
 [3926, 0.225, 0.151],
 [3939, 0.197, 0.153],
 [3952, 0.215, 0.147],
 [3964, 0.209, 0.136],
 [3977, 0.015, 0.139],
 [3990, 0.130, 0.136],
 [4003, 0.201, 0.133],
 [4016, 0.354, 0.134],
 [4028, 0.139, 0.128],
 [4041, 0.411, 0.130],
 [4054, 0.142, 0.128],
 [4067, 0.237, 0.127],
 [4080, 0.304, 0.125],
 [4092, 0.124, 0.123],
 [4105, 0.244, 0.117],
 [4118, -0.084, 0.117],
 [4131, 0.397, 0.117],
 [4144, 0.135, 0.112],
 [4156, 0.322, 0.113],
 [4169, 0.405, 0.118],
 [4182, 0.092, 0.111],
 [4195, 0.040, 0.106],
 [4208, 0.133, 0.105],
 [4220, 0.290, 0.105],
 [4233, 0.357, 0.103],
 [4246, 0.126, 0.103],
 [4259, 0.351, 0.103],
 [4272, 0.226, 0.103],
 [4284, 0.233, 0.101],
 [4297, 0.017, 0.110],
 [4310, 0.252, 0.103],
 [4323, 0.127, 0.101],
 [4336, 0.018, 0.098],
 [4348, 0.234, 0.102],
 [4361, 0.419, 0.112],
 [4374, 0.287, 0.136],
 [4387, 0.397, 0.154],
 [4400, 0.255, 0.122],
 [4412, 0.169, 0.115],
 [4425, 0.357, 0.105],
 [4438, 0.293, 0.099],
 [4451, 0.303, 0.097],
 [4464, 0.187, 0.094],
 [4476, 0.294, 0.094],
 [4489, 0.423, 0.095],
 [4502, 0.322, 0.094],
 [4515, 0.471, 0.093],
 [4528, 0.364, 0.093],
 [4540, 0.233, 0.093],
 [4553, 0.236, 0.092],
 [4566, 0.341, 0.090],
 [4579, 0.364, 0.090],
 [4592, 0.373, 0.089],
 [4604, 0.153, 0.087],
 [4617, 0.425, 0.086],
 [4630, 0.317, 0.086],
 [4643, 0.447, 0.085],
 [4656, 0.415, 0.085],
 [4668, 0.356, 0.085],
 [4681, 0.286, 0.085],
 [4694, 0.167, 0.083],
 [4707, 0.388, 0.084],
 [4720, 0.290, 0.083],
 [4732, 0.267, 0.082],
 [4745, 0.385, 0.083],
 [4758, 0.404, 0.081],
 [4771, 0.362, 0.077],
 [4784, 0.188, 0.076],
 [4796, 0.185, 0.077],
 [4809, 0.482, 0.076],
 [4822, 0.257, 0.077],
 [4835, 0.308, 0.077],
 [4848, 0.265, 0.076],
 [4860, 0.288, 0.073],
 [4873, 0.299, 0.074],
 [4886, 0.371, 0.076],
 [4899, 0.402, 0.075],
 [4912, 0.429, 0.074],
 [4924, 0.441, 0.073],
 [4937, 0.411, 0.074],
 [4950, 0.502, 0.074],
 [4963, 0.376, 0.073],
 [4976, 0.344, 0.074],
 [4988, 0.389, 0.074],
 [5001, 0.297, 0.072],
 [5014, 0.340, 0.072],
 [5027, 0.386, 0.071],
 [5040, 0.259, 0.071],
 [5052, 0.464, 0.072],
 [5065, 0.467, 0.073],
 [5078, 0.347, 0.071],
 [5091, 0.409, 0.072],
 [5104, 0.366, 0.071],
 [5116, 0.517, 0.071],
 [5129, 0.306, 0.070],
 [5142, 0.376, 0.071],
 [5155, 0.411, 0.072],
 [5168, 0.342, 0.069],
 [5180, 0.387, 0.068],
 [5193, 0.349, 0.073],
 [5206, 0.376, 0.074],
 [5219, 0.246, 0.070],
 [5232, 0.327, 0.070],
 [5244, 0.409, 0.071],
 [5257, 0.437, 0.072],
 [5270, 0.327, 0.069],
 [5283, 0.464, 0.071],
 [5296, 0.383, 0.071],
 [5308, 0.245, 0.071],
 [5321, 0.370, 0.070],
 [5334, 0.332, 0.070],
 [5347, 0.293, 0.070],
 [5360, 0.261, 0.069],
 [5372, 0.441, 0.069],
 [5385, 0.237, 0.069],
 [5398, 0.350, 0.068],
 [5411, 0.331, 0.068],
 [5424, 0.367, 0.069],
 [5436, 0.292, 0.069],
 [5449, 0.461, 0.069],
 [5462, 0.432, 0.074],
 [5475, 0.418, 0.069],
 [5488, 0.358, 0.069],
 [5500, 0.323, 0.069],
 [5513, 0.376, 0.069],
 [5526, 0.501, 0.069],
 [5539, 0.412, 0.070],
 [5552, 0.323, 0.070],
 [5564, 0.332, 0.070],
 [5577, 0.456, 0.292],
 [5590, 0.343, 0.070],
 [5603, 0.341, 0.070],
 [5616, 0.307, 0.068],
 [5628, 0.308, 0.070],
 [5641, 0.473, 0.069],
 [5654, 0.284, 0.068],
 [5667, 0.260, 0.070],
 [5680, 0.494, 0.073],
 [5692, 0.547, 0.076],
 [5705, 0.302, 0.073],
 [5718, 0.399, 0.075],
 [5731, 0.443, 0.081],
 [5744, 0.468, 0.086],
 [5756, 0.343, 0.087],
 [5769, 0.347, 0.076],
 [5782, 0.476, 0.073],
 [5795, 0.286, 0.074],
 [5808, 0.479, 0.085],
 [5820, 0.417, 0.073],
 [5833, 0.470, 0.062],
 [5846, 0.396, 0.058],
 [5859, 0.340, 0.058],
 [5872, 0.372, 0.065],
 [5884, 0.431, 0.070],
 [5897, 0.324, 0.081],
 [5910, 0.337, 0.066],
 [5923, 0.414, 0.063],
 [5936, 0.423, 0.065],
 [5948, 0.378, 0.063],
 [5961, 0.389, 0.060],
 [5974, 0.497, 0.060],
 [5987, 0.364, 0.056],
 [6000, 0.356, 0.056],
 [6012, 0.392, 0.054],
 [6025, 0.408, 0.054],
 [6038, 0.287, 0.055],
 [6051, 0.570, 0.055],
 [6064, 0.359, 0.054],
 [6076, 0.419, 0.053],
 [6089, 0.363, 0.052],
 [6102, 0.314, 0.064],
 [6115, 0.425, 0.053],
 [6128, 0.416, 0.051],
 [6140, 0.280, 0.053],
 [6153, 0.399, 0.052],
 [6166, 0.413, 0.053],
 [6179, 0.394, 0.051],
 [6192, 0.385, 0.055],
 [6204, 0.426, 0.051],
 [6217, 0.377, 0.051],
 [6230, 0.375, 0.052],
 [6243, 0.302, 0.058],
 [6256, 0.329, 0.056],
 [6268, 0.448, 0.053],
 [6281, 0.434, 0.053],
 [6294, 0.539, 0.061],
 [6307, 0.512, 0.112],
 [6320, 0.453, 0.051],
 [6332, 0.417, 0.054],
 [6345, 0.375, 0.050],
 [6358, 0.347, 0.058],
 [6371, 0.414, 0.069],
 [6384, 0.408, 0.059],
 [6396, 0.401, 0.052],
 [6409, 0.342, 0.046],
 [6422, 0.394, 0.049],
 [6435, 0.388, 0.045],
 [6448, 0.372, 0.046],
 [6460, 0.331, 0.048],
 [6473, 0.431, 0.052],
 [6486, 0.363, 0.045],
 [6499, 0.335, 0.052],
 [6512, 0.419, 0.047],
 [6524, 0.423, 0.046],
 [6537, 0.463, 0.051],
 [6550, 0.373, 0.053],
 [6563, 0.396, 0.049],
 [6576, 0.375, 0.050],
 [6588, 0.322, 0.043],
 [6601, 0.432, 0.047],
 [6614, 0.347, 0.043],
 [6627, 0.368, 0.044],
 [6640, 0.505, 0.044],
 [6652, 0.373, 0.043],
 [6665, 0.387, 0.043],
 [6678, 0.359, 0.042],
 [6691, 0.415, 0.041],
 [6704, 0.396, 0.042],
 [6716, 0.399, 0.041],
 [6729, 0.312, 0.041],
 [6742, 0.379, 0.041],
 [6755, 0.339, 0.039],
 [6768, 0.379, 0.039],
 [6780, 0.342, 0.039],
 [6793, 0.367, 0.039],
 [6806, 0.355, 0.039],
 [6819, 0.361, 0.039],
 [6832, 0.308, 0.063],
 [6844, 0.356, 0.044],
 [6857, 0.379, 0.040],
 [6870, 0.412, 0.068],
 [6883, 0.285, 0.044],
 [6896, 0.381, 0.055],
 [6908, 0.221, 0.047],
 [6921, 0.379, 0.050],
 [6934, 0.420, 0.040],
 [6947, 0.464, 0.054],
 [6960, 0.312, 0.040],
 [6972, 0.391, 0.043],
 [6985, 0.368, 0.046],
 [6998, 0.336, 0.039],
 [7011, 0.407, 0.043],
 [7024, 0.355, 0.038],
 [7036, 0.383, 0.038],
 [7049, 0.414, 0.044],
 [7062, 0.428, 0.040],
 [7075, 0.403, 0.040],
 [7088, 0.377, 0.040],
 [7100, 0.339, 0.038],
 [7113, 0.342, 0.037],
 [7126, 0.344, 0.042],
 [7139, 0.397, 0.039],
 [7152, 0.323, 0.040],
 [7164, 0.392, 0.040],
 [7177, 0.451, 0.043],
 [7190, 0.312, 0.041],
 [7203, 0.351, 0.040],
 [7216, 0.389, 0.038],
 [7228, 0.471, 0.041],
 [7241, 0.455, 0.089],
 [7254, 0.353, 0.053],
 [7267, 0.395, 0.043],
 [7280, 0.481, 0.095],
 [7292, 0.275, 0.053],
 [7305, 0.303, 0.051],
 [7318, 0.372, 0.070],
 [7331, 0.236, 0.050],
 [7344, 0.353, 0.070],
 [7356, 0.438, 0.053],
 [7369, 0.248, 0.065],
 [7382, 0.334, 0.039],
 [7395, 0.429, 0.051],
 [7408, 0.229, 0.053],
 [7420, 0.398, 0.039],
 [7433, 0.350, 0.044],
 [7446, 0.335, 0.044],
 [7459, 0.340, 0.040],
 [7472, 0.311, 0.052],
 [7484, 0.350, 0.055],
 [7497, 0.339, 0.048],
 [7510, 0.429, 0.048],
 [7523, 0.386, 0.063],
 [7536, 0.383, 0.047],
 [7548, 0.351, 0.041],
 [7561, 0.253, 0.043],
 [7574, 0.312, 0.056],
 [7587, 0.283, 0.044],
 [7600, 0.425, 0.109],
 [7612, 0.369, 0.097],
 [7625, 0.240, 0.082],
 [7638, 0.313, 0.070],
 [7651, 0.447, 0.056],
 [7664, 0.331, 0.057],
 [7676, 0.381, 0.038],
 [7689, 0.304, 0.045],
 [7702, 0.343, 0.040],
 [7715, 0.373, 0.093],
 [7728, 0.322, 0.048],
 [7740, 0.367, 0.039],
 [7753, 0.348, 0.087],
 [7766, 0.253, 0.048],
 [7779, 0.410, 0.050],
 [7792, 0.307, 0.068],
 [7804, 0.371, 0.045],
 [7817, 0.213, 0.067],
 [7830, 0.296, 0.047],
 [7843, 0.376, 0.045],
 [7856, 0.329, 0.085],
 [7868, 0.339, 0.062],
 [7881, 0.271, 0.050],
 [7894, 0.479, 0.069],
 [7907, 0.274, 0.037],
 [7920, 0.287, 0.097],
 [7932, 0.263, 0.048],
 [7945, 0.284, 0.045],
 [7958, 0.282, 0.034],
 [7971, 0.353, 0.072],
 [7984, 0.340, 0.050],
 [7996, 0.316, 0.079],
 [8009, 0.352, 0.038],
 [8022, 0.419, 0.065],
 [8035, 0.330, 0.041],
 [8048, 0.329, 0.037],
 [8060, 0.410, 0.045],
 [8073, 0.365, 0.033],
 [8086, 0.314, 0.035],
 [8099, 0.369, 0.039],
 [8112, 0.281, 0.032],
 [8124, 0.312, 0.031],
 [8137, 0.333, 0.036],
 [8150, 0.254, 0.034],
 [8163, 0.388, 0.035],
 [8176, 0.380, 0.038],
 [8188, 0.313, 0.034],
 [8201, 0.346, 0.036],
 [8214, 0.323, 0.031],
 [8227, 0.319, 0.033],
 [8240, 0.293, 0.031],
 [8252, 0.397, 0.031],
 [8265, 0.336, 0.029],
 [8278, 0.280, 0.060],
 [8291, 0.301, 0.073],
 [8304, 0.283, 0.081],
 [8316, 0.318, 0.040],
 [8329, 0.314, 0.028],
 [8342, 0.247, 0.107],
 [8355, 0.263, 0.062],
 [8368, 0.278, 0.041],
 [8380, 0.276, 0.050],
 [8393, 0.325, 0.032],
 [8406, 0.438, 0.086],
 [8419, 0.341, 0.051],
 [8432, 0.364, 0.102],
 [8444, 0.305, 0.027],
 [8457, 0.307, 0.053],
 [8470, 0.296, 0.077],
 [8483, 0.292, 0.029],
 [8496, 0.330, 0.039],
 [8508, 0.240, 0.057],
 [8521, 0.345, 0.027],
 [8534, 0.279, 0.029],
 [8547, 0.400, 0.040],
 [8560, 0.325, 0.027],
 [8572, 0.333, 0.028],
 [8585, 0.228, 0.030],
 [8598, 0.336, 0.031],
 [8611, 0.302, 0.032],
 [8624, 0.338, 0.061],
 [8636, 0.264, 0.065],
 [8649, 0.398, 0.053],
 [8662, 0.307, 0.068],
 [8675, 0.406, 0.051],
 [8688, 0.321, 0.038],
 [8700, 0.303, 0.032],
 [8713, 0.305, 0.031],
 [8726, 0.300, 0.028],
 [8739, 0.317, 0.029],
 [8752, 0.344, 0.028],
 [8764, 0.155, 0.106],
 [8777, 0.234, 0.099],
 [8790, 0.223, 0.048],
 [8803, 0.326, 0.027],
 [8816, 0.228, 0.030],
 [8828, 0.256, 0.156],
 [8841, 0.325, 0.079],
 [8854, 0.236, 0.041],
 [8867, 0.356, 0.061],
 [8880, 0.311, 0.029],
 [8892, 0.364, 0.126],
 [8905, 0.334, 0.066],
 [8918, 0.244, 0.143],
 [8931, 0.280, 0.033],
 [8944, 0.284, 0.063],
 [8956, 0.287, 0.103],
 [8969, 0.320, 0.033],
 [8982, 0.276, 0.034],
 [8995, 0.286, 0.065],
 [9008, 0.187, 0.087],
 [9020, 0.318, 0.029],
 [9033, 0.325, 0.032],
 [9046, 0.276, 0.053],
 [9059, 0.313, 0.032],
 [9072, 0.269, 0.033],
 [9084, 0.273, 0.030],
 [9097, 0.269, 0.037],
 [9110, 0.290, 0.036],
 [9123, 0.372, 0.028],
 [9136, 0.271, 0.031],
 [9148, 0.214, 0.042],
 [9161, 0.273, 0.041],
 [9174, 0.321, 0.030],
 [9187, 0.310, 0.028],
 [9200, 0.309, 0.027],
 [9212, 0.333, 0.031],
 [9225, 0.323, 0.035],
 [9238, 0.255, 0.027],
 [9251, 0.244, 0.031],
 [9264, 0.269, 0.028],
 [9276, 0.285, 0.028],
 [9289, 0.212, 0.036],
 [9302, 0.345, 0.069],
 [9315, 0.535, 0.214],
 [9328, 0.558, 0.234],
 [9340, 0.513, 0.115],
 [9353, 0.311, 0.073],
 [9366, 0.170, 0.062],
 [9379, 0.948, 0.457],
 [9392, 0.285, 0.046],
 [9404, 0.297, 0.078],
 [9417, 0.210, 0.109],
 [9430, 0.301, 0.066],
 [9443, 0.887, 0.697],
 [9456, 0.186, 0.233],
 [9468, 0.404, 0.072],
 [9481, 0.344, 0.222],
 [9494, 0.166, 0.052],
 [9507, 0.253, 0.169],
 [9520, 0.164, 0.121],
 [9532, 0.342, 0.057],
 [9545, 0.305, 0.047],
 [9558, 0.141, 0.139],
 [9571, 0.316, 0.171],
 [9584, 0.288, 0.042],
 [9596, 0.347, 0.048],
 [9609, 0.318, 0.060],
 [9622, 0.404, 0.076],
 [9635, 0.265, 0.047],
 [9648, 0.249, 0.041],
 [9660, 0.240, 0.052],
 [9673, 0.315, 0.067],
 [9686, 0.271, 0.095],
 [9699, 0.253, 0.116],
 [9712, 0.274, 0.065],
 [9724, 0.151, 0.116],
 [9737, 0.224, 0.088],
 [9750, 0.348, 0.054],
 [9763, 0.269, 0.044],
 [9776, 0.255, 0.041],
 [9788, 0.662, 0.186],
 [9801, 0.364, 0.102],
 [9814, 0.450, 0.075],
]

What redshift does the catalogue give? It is 0.09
